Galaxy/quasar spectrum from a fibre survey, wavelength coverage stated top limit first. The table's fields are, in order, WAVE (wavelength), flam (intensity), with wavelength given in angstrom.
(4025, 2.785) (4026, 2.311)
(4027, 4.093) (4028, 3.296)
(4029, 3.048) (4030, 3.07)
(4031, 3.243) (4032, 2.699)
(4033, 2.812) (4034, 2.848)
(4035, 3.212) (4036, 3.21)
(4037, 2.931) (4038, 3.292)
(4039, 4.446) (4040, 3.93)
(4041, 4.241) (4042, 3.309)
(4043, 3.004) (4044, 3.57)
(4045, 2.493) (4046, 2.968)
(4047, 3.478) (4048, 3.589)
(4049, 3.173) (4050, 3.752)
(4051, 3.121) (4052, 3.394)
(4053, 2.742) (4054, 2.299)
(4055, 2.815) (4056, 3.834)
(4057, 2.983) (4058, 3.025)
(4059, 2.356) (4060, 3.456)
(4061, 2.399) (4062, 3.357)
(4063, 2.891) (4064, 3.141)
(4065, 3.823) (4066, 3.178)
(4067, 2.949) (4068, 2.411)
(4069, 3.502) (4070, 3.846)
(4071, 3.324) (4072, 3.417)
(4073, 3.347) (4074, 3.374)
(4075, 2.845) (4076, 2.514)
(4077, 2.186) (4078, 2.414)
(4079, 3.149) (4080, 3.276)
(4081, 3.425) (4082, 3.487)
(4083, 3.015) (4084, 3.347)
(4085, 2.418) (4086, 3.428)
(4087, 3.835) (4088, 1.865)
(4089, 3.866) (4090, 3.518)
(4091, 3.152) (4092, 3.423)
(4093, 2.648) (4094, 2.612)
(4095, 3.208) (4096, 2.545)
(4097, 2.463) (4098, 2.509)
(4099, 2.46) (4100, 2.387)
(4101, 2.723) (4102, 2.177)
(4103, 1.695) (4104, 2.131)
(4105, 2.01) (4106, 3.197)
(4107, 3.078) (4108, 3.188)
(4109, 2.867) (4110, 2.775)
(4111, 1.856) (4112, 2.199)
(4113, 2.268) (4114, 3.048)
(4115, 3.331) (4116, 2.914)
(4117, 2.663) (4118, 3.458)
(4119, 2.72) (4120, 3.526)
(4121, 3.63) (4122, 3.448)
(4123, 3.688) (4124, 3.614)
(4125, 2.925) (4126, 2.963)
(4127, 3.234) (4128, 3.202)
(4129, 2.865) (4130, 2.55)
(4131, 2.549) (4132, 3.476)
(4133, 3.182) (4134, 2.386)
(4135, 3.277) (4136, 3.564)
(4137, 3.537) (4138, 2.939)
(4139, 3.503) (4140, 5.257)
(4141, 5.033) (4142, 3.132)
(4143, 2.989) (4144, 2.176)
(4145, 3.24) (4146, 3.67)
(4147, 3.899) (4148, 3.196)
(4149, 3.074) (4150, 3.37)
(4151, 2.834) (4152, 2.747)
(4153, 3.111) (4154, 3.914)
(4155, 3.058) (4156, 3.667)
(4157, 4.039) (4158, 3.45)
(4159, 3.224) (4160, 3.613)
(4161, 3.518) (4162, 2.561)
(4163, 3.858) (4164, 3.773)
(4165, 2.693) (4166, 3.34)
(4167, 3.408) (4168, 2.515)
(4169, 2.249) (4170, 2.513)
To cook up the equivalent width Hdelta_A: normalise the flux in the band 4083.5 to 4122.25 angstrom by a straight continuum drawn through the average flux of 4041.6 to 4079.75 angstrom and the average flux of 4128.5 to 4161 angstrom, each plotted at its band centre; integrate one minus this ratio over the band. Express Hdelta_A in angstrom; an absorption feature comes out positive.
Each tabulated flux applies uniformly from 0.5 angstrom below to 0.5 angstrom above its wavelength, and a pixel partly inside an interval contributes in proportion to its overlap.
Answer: 4.6 angstrom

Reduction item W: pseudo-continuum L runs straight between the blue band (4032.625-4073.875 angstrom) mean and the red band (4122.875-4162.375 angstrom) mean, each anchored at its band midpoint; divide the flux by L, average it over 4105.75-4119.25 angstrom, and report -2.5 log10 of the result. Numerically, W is 0.16 mag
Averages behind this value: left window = 3.22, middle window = 2.82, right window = 3.3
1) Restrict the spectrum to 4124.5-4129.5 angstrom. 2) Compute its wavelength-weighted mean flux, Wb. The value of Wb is 3.04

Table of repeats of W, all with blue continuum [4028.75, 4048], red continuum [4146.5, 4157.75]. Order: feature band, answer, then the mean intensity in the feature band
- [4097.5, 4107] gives 0.350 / 2.4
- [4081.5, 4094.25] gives 0.058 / 3.13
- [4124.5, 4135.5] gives 0.129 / 2.96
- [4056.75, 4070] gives 0.074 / 3.07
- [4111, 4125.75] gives 0.093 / 3.06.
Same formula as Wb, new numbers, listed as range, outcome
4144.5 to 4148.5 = 3.5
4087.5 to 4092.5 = 3.16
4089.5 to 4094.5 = 3.07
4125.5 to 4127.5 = 3.1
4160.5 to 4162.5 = 3.04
